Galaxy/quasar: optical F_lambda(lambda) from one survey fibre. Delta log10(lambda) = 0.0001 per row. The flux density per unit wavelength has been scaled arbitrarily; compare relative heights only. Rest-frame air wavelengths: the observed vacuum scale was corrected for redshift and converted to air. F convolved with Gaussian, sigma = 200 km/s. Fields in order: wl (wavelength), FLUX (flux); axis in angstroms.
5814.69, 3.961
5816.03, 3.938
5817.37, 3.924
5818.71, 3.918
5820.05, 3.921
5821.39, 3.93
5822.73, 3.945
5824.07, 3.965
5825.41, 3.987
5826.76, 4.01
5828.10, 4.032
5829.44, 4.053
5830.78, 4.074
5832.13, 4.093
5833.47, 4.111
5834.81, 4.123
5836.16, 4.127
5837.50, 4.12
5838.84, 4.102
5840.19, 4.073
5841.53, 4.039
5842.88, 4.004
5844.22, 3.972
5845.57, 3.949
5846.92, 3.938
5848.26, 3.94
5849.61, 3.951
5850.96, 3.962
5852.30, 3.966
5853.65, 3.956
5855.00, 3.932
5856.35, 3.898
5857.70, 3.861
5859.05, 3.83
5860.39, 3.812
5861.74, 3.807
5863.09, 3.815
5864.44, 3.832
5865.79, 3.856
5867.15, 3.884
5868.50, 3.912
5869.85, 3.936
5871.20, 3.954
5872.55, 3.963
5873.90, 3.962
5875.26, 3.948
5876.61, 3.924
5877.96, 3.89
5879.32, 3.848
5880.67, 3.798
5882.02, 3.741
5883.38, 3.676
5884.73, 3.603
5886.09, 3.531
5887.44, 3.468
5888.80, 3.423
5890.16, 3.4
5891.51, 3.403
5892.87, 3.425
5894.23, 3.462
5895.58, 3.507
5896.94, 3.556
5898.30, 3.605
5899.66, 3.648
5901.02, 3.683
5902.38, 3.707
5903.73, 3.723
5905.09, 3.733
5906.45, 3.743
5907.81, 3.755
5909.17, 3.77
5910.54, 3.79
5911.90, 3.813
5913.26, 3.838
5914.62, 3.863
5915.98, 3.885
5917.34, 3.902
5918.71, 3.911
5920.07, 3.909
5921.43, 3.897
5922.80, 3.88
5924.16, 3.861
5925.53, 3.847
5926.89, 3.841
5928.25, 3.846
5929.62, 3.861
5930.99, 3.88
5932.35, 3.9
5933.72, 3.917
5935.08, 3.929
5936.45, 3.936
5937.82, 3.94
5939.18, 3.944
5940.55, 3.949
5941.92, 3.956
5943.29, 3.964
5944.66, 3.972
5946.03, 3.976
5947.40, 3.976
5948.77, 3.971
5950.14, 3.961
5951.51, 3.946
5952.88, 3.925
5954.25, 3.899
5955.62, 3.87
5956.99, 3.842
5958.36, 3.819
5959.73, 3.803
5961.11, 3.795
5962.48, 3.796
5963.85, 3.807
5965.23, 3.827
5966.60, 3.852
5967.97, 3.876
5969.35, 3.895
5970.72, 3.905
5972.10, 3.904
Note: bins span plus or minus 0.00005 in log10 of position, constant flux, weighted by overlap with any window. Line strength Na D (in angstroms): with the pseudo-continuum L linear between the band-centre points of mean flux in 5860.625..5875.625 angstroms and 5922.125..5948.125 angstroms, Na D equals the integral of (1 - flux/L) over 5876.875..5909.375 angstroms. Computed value 2.2 angstroms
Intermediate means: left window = 3.89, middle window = 3.63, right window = 3.91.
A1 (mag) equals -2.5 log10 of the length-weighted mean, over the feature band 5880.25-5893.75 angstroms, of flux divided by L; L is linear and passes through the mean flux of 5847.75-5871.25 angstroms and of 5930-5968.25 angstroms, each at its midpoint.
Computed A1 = 0.10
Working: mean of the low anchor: 3.89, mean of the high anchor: 3.9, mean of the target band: 3.54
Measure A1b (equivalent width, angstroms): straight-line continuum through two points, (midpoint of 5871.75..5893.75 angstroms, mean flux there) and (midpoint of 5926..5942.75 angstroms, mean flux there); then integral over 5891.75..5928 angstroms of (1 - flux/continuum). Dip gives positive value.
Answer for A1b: 0.5 angstroms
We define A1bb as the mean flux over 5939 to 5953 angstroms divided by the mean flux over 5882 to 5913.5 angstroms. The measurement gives 1.09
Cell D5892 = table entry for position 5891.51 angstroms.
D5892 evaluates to 3.403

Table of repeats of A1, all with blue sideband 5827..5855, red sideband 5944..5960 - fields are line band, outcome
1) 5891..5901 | 0.13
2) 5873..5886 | 0.05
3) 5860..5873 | 0.03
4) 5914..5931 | 0.02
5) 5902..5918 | 0.05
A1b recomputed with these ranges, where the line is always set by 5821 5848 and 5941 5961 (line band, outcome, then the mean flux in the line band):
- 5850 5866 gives 0.5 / 3.88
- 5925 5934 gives 0.2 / 3.87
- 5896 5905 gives 0.7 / 3.65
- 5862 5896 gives 2.2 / 3.73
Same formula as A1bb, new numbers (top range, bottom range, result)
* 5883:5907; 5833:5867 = 0.90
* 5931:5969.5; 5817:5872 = 0.98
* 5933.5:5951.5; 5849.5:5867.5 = 1.02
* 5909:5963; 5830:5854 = 0.97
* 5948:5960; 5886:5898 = 1.13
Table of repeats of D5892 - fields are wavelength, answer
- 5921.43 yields 3.897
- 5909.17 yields 3.77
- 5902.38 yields 3.707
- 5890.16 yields 3.4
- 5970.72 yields 3.905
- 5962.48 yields 3.796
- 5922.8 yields 3.88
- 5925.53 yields 3.847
